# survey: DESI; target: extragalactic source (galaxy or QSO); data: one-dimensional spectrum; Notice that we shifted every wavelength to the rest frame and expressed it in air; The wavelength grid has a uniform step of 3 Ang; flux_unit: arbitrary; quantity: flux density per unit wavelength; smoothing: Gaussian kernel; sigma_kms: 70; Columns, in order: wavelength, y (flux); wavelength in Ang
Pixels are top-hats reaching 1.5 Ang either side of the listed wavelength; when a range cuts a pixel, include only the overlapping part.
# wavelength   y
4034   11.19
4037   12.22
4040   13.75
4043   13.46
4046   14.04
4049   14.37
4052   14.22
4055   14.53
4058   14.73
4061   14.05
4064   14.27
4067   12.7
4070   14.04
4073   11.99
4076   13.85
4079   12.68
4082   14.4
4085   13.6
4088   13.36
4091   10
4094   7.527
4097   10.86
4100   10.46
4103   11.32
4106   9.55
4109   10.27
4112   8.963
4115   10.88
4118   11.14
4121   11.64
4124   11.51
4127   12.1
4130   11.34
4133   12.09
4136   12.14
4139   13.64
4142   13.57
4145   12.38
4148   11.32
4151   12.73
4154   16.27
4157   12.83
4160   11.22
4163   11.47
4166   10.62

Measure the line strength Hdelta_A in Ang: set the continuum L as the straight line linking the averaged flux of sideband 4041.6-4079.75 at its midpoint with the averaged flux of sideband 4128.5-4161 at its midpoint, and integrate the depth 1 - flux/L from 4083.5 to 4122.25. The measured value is 7.4 Ang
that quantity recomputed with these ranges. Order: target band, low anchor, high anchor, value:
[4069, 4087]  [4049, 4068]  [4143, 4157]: 0.7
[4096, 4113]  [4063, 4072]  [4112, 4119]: 1.5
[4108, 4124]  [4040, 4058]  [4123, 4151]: 2.6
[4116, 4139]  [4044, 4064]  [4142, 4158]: 2.8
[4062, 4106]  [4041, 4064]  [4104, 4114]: -1.5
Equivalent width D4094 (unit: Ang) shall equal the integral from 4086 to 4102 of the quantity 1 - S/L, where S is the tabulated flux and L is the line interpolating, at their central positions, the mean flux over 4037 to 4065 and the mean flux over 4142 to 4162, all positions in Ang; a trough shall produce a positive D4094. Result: 3.50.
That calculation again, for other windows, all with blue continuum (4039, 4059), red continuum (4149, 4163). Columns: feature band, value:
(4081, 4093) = 1.04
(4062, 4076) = 0.60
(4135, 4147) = 0.24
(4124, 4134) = 1.14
